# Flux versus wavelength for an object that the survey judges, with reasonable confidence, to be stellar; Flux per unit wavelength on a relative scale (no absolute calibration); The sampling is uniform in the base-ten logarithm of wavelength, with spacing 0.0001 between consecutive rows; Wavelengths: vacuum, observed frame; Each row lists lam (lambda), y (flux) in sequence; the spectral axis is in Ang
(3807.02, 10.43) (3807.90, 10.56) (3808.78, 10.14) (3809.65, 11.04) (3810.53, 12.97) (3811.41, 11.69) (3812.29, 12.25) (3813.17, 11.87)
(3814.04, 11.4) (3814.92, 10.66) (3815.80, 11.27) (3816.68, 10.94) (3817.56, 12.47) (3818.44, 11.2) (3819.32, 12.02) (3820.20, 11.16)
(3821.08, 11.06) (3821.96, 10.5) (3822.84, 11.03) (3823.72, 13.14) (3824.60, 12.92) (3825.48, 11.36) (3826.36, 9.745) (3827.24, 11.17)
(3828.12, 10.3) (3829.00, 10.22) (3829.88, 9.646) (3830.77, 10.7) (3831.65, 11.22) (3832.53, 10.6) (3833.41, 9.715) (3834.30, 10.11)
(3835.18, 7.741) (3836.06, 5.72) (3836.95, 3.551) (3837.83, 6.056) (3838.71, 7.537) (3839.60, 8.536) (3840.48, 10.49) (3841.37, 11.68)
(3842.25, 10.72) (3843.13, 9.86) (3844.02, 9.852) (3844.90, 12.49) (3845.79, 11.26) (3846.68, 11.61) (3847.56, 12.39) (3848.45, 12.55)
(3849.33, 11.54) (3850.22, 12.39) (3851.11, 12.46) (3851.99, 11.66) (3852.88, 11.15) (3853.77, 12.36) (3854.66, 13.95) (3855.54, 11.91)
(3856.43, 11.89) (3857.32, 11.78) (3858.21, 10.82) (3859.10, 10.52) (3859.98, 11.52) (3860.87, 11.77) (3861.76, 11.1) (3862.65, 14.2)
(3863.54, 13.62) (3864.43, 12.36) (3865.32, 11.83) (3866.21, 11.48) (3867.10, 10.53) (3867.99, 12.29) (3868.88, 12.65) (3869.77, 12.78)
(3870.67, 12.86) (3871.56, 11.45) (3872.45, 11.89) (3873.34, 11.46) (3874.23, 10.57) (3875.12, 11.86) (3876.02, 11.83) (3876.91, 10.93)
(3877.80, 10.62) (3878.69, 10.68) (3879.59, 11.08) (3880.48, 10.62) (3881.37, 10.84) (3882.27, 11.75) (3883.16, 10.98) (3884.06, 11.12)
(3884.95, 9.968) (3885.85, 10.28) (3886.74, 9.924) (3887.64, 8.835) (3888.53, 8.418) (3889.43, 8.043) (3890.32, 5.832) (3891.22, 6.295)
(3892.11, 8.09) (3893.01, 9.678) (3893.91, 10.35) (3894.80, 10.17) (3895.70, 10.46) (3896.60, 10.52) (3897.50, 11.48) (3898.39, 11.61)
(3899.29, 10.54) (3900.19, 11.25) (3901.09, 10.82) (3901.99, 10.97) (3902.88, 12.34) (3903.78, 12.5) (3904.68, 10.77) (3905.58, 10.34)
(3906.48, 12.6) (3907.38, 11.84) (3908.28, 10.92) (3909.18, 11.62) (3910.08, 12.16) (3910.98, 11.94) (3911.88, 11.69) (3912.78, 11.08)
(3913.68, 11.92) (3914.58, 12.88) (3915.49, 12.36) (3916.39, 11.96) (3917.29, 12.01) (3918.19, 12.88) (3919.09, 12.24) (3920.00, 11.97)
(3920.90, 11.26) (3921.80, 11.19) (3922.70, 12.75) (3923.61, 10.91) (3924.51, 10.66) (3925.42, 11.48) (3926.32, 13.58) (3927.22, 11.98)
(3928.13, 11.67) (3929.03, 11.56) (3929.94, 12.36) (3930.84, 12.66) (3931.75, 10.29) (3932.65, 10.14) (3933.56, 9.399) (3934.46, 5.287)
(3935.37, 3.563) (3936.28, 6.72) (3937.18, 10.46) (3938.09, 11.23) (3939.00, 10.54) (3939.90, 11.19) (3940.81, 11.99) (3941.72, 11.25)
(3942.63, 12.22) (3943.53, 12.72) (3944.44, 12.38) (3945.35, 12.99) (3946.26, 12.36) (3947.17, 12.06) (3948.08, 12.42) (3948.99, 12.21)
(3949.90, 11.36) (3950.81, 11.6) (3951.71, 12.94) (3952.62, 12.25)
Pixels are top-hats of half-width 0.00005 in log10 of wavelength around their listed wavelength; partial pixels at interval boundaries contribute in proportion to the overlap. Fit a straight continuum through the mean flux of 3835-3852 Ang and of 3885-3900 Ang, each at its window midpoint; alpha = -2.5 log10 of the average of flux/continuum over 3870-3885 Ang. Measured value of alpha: -0.17 mag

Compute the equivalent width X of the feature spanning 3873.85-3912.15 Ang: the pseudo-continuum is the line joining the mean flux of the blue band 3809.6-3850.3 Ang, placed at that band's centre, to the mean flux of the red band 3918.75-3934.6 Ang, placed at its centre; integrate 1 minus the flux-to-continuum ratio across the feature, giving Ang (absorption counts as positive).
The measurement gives 1.68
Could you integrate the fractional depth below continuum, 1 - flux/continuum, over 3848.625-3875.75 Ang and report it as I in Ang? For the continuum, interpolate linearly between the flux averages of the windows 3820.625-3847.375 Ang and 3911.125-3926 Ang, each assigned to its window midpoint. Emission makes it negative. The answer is -3.4 Ang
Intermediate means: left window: 10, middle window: 12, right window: 11.8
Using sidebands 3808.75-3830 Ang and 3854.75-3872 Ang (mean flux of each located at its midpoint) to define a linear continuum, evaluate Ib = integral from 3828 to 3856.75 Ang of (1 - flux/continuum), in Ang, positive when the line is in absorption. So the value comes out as 3.2 Ang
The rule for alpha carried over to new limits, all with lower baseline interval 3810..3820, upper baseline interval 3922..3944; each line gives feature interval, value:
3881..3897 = 0.164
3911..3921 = -0.114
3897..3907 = -0.042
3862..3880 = -0.059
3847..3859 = -0.061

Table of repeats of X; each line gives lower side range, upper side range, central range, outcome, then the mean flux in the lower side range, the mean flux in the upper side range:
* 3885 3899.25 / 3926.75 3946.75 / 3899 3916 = -3.08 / 9.38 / 10.7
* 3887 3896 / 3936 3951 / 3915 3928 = -2.05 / 8.61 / 11.6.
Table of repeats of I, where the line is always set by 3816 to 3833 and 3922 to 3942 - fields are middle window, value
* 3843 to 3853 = -0.6 Ang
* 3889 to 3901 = 1.3 Ang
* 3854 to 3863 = -0.8 Ang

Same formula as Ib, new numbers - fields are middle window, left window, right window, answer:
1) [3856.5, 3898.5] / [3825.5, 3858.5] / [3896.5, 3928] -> 0.9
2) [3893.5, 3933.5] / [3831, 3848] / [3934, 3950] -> -4.5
